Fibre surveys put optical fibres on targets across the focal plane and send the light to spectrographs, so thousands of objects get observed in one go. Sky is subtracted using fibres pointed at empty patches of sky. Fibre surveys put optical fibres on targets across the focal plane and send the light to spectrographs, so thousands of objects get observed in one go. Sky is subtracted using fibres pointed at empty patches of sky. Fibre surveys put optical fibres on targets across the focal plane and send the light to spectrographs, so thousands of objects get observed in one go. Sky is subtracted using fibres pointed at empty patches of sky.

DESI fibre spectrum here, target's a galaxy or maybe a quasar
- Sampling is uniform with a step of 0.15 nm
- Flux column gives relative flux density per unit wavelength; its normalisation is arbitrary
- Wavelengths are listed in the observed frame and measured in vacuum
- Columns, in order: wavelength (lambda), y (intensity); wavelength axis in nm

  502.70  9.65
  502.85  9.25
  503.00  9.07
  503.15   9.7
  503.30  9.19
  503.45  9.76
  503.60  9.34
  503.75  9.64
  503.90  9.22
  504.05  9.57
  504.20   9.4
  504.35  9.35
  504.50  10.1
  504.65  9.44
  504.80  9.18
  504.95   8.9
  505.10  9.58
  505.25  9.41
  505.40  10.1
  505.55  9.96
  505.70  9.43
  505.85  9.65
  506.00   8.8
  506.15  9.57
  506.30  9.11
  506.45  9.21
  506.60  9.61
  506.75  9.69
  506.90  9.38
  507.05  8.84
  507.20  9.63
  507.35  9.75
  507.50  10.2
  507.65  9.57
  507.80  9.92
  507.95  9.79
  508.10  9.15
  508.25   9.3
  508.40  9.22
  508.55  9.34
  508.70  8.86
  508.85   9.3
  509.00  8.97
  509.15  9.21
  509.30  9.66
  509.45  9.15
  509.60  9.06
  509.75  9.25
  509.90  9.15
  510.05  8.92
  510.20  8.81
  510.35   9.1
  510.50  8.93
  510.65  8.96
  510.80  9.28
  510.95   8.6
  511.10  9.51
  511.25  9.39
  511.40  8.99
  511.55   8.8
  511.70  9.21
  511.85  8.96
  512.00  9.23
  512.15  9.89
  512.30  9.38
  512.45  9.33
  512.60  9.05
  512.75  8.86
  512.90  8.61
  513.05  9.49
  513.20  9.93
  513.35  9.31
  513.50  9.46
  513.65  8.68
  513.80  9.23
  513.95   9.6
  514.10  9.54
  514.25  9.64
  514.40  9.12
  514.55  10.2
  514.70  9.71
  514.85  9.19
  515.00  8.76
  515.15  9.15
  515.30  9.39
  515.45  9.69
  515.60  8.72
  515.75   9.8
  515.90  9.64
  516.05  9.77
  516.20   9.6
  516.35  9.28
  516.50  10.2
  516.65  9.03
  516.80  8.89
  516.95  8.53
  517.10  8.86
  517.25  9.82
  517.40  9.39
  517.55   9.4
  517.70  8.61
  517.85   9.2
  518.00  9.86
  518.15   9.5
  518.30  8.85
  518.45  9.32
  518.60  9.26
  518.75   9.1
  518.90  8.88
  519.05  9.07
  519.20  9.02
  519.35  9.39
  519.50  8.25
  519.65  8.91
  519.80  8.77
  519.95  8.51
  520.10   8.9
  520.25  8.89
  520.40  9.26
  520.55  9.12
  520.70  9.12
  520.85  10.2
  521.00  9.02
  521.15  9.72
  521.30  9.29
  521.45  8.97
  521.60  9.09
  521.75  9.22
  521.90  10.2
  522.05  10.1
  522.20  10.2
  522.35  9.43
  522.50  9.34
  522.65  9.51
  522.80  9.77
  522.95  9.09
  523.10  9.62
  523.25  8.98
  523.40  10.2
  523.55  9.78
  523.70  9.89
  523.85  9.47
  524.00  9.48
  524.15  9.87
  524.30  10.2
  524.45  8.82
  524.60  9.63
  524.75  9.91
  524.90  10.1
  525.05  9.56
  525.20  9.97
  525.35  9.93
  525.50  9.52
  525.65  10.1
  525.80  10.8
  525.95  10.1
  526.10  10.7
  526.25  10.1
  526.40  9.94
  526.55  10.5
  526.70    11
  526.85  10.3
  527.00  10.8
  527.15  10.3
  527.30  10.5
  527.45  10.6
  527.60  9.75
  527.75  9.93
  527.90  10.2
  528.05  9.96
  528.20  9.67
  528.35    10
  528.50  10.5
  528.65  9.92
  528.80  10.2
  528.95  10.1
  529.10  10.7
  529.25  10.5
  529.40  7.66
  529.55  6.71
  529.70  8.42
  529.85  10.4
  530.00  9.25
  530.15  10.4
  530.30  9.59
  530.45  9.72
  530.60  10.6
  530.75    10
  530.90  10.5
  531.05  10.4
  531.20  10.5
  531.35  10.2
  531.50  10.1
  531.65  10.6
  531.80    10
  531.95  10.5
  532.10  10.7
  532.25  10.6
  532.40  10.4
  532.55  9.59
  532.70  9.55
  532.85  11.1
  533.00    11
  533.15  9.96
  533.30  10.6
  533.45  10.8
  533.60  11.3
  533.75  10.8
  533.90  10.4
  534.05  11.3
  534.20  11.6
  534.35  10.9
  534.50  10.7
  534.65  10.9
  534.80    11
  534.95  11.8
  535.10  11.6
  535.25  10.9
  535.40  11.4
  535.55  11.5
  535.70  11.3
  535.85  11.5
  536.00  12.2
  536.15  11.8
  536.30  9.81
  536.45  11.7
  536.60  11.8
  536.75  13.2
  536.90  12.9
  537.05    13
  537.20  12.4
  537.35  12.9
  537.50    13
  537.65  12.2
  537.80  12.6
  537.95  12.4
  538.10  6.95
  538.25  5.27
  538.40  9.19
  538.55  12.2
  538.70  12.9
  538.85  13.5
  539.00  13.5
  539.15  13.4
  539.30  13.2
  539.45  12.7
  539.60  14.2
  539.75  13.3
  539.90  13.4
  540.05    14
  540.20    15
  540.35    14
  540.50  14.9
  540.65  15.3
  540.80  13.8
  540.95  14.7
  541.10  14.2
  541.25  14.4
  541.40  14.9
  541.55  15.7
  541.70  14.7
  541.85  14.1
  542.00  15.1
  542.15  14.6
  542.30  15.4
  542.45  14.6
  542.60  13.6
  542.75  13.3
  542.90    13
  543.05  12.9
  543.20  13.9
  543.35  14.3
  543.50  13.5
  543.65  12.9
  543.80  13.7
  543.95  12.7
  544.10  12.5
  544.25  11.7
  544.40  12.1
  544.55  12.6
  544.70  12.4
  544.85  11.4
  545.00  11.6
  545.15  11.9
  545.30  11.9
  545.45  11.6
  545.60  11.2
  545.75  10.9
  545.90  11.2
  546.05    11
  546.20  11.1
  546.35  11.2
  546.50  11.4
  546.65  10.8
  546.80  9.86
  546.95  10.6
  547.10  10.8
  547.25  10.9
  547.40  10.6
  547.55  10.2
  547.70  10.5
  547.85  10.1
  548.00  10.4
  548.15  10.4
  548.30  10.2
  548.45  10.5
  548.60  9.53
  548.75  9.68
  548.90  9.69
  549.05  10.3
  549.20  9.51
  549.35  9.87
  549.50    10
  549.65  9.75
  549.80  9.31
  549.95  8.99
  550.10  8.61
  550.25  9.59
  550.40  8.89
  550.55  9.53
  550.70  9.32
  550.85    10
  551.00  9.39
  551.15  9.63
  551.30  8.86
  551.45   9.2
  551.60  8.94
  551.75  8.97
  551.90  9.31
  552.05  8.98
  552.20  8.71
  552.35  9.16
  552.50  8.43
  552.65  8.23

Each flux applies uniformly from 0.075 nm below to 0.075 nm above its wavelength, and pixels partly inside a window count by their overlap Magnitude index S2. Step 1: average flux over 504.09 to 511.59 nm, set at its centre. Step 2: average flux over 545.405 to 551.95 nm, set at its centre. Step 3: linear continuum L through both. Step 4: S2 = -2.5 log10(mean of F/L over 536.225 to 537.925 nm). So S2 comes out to -0.24 mag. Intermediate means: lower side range 9.33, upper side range 10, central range 12.3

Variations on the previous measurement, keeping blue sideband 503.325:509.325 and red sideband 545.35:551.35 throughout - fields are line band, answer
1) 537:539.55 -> -0.19 mag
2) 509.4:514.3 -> 0.04 mag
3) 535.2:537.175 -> -0.18 mag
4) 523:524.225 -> 0.01 mag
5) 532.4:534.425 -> -0.08 mag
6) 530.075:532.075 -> -0.04 mag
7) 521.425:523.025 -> 0.02 mag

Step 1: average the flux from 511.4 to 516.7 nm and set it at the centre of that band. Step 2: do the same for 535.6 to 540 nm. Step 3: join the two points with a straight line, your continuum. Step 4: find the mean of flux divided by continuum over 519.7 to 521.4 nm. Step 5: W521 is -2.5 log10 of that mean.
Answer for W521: 0.10 mag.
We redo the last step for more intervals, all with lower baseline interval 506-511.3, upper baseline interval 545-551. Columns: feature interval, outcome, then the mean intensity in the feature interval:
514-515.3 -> 0.003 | 9.42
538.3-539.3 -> -0.219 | 12.3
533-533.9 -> -0.080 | 10.7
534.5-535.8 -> -0.132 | 11.3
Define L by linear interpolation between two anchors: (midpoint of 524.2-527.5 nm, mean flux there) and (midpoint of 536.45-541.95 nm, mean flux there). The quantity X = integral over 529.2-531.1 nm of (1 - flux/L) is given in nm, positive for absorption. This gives 0.27 nm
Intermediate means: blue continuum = 10.1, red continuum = 13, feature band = 9.53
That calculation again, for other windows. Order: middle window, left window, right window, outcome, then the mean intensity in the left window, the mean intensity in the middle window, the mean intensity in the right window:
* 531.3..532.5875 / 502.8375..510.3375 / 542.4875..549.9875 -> 0.04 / 9.39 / 10.3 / 11.3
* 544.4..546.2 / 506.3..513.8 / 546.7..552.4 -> -0.36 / 9.26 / 11.6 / 9.71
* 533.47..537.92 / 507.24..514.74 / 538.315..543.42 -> 0.48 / 9.29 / 11.7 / 13.9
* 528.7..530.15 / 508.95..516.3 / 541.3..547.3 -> 0.22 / 9.26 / 9.39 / 12.6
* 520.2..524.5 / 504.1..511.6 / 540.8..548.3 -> 0.42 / 9.33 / 9.52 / 12.4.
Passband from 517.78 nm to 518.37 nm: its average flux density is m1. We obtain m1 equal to 9.36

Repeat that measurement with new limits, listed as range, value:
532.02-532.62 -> 10.3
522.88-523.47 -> 9.47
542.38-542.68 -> 14.1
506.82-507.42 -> 9.4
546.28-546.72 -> 11.1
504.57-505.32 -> 9.31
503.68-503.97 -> 9.43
